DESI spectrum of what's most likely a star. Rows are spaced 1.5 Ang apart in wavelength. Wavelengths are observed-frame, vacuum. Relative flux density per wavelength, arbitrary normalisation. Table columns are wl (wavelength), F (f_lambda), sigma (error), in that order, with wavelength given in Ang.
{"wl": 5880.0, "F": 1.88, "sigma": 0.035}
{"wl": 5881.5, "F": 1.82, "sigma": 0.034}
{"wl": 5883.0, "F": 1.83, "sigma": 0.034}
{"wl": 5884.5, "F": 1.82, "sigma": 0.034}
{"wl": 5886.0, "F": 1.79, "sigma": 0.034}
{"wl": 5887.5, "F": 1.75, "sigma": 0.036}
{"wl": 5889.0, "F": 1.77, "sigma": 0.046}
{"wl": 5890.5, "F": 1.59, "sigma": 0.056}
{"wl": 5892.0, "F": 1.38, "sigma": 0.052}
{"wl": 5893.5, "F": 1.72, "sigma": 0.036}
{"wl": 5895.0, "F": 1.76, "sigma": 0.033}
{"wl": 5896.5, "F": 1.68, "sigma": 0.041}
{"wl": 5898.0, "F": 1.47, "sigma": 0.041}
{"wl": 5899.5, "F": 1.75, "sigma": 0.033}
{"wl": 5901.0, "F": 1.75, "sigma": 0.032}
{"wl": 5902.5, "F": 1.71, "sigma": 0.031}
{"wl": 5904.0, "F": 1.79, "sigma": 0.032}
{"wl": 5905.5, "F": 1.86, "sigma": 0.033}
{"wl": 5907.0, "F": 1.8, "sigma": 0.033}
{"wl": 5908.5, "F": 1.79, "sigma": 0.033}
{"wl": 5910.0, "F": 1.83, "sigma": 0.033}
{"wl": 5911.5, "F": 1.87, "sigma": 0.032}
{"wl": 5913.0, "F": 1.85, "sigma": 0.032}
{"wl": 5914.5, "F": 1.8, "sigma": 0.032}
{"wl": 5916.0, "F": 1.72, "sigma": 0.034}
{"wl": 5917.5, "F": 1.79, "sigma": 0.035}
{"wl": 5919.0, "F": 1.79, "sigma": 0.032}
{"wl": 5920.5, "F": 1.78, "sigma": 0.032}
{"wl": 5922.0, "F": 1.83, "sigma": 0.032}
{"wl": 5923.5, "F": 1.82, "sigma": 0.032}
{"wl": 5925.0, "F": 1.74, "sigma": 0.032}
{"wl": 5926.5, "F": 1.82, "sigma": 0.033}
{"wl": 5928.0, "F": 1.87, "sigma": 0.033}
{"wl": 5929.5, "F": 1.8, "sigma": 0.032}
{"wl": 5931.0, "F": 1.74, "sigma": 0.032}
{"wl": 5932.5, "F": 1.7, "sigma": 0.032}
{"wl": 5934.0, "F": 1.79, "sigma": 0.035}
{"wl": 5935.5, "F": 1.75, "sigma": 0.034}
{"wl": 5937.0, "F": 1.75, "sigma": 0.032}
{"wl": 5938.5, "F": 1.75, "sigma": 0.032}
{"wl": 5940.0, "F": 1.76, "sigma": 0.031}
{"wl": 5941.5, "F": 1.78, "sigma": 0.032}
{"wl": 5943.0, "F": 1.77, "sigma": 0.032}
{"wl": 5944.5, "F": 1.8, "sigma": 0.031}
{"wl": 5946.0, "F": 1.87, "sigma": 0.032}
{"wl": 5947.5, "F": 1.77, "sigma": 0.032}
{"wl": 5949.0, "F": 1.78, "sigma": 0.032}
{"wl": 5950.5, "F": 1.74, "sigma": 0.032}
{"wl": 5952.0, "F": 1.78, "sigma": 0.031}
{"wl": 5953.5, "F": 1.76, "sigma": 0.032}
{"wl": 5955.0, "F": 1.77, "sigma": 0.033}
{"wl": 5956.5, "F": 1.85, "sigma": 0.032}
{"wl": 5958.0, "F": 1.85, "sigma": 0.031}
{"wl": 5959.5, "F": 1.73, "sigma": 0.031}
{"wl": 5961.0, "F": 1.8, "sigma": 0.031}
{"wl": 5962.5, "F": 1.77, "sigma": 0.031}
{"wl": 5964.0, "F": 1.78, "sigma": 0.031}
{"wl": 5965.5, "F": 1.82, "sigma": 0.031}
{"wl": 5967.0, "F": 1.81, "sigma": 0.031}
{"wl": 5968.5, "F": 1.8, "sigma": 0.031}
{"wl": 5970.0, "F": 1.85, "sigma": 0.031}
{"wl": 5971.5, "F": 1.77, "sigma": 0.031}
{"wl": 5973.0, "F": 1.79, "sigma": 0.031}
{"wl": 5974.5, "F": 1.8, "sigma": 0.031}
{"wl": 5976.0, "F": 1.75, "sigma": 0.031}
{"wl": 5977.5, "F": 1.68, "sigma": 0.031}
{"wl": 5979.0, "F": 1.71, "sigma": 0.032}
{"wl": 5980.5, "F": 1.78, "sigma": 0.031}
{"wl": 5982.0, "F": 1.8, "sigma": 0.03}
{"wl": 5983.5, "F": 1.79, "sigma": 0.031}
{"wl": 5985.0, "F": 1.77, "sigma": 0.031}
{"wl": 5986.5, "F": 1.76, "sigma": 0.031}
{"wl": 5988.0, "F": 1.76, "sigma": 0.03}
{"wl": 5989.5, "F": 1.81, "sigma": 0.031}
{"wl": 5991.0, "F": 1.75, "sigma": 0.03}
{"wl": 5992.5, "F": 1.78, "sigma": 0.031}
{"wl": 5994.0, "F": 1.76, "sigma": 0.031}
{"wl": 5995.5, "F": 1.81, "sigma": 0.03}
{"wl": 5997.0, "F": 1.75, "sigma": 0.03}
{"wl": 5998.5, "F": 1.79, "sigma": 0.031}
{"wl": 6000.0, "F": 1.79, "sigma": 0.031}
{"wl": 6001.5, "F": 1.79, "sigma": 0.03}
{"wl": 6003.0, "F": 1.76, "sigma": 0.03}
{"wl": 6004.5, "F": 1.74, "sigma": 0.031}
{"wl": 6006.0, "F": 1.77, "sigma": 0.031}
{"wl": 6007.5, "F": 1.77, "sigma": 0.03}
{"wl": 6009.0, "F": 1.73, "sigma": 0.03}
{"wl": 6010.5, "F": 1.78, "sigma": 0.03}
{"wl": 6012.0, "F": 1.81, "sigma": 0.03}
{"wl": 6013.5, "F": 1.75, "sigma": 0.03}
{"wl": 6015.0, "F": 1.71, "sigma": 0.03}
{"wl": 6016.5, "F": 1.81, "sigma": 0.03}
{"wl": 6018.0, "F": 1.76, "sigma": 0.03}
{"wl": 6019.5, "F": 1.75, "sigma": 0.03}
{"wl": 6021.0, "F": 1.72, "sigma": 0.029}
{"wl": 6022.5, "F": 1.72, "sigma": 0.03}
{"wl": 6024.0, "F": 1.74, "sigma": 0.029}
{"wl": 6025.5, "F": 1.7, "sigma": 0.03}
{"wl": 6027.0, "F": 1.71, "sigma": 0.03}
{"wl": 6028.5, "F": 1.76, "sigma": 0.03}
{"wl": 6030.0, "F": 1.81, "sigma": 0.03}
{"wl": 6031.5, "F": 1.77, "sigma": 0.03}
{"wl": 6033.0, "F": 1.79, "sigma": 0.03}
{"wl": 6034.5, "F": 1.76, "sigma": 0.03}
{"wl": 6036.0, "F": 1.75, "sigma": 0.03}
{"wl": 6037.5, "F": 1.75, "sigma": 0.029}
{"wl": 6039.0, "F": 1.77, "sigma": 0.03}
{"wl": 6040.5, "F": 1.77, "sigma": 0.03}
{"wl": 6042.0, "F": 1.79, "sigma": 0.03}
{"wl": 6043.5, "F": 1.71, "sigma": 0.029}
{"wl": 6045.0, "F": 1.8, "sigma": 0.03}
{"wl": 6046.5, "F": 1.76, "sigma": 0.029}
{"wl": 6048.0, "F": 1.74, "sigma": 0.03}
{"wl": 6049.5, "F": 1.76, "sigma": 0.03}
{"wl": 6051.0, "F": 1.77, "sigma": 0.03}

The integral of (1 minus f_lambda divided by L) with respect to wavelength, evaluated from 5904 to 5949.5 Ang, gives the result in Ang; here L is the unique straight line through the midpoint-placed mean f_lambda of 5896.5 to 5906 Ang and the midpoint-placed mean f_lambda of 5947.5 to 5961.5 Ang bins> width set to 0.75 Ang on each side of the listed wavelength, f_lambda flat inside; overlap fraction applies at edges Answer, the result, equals -1.2 Ang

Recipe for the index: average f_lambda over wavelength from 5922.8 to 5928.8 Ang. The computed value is 1.81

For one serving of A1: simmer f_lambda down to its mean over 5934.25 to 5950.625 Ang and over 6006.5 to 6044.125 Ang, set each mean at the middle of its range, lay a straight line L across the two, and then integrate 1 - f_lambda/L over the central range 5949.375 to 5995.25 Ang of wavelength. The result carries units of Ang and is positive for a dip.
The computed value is -0.3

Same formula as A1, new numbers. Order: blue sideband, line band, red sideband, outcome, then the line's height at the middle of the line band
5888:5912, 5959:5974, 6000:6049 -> -0.46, 1.74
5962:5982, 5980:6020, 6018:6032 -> -0.27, 1.76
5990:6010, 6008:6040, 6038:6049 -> 0.19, 1.77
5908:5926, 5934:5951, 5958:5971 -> 0.22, 1.8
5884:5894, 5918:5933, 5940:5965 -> -0.41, 1.74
